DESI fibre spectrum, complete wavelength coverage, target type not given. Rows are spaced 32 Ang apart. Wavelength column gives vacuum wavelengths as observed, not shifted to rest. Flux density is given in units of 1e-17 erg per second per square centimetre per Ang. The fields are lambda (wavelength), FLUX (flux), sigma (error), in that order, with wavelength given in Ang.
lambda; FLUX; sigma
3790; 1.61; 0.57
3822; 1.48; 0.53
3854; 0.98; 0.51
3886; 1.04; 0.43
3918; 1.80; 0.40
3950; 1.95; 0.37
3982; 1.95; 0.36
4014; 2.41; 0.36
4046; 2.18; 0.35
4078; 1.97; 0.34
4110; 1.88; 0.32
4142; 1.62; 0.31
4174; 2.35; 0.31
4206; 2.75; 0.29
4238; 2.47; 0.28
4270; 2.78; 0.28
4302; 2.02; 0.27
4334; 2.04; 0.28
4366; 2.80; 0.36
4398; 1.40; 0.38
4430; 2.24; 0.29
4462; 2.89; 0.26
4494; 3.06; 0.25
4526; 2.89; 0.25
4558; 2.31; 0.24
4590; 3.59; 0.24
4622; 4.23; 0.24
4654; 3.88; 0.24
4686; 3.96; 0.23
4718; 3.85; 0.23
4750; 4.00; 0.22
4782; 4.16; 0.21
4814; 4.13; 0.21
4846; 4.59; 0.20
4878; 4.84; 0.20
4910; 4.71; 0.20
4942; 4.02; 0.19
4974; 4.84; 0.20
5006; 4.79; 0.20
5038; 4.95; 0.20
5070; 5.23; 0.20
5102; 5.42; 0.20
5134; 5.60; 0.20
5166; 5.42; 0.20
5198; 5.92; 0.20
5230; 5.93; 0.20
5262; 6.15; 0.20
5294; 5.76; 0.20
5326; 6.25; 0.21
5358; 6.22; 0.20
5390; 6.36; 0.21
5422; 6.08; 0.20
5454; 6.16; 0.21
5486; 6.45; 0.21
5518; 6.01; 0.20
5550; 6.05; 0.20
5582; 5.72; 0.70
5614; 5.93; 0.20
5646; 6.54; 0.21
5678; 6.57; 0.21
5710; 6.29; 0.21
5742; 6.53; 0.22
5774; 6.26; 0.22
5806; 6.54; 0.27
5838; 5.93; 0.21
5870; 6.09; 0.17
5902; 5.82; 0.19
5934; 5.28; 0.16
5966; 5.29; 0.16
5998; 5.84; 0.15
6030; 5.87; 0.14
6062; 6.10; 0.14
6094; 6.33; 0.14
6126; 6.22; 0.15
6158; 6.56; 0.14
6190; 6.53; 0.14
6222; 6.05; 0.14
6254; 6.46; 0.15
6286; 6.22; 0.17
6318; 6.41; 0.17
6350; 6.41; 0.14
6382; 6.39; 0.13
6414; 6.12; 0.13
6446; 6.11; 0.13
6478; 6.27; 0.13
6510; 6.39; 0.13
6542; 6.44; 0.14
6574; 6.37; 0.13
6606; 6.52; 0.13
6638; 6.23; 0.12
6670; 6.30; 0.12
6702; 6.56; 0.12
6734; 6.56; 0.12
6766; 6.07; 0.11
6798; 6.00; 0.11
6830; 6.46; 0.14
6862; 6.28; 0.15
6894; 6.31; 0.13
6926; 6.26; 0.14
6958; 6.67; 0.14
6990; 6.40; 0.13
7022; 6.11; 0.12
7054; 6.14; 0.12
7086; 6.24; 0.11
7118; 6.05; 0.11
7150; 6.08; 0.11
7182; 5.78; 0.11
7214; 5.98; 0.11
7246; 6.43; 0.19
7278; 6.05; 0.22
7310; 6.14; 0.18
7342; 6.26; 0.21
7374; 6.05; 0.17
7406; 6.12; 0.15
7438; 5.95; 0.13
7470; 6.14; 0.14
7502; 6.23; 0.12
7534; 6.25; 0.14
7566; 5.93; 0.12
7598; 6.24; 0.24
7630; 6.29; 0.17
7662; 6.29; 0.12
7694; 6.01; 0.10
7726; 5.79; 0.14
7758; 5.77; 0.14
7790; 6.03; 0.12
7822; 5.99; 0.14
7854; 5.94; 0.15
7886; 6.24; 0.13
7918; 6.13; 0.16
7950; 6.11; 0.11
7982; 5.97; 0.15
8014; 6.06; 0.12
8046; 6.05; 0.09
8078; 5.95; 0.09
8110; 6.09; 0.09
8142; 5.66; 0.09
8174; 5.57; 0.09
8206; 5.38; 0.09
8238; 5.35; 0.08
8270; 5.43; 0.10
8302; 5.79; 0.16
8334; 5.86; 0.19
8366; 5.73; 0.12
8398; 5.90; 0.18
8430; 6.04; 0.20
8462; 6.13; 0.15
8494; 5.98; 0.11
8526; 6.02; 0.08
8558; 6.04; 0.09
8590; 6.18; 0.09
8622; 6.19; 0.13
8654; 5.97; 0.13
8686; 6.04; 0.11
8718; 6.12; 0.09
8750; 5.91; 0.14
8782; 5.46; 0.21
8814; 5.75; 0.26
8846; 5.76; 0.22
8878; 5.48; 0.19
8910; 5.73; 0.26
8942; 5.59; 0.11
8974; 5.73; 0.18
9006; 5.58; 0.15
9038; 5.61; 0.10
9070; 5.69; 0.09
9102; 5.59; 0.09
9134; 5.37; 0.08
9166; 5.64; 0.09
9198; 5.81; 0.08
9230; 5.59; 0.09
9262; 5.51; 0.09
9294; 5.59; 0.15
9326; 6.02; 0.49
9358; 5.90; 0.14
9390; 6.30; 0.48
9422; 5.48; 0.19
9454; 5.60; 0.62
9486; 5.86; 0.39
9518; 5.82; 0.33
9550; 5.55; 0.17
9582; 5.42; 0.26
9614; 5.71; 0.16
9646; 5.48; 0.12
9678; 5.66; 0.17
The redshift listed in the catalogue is 0.15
